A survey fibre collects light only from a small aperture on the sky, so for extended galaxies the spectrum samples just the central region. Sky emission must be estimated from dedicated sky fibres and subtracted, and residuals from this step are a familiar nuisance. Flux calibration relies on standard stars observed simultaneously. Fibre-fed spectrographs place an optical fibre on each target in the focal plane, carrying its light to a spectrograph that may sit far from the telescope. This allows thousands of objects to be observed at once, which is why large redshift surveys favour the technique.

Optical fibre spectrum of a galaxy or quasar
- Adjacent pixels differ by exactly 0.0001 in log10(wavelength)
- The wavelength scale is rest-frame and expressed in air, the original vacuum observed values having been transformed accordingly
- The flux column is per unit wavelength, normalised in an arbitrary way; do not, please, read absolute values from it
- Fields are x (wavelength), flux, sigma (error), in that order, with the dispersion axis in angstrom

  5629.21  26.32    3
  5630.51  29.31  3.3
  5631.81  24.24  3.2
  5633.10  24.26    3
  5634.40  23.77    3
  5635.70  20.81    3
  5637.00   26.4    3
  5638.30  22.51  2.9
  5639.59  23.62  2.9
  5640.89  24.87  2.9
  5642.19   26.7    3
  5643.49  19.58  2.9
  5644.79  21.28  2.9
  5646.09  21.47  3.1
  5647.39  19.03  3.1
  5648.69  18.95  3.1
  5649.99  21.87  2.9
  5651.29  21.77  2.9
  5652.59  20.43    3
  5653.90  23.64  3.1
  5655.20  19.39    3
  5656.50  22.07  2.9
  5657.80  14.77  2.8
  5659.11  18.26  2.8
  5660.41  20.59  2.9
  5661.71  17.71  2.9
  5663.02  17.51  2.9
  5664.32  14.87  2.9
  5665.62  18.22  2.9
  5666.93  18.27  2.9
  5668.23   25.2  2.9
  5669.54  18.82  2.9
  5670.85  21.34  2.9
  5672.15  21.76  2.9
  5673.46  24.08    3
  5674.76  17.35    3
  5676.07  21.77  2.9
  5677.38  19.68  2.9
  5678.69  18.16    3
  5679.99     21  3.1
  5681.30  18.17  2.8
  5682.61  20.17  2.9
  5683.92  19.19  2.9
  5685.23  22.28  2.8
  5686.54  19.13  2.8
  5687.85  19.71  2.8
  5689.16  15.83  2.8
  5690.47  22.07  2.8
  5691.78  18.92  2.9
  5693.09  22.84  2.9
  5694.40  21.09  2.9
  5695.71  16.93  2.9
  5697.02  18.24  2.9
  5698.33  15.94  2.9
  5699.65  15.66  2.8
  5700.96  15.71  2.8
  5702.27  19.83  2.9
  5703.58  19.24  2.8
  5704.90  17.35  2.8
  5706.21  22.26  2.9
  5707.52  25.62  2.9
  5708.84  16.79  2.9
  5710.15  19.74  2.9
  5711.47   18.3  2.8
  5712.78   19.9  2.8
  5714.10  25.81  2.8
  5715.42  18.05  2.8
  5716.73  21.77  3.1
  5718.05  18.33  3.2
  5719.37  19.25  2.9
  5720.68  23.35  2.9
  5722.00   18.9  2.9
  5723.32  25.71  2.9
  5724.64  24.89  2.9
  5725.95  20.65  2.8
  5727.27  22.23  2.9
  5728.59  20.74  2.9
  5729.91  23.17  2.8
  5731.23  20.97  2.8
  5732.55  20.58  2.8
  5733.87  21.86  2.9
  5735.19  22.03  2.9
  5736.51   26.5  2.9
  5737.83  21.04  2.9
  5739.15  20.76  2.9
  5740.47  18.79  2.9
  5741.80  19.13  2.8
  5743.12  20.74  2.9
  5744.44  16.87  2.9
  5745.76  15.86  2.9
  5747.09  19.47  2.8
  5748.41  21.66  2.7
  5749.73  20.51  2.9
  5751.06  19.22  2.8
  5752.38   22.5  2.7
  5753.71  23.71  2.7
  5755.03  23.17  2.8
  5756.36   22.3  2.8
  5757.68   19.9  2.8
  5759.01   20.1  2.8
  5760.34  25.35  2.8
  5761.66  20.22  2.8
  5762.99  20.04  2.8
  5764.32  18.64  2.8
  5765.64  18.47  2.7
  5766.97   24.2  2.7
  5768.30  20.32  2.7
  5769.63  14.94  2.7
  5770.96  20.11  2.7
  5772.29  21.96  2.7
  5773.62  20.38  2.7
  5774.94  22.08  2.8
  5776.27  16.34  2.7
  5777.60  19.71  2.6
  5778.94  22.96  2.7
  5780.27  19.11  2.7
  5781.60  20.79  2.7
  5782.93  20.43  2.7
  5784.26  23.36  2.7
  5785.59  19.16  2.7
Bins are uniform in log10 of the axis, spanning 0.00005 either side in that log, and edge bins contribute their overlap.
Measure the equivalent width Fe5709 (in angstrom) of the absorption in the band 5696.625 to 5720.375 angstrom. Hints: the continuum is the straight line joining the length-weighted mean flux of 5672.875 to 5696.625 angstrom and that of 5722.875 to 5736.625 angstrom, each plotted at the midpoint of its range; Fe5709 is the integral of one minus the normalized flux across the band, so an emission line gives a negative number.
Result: 2.1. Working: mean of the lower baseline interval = 19.9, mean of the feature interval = 19.4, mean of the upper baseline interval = 22.5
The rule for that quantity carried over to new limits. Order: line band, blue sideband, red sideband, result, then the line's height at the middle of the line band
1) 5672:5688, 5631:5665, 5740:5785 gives 0.63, 21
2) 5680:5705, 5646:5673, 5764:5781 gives 1.14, 19.9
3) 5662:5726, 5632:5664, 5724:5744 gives 4.58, 21.4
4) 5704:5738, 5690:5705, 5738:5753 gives -3.95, 19.1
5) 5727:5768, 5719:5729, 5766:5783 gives 0.45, 21.2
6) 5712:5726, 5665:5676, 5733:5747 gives -0.75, 20.4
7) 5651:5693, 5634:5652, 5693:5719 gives 2.35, 21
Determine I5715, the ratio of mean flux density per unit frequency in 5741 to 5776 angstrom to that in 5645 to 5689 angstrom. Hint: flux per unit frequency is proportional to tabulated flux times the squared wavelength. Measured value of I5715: 1.1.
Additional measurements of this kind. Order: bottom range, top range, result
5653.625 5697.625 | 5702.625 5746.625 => 1.08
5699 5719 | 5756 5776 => 1.07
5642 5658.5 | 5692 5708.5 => 0.94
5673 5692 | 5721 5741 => 1.13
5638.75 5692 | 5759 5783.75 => 1.04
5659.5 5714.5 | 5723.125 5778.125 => 1.09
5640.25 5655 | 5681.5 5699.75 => 0.90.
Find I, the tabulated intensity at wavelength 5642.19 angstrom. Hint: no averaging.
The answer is 26.7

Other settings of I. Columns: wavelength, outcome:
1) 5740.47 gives 18.79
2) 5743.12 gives 20.74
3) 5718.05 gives 18.33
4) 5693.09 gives 22.84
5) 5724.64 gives 24.89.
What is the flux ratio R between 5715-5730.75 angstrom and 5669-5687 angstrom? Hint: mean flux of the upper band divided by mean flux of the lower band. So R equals 1.06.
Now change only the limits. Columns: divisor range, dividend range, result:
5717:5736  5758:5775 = 0.94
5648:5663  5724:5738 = 1.12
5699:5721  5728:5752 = 1.04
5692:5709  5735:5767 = 1.09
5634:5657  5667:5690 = 0.91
